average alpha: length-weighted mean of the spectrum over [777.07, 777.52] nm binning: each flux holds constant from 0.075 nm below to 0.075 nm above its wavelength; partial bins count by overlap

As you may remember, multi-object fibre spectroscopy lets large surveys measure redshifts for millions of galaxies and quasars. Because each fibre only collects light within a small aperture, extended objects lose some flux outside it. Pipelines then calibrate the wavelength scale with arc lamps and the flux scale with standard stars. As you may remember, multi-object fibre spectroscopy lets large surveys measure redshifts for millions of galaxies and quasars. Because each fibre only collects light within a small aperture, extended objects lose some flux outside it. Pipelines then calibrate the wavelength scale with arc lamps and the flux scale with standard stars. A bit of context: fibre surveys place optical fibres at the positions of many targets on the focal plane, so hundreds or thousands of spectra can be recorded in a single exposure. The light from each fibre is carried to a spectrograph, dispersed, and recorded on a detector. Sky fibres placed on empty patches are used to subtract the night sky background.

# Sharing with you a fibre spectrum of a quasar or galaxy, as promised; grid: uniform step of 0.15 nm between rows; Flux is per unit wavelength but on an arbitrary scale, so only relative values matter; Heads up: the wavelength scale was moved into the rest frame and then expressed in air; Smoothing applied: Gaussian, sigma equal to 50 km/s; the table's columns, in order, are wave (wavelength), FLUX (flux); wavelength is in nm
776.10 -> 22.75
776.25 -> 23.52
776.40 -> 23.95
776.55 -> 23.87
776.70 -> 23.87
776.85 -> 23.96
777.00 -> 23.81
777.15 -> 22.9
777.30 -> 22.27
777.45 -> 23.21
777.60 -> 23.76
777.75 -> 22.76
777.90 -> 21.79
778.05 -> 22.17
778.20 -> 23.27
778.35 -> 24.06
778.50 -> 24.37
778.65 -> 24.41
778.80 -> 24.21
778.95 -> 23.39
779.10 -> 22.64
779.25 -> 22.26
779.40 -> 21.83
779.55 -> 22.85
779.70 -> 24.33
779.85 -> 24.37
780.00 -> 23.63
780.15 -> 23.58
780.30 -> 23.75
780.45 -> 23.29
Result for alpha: 22.8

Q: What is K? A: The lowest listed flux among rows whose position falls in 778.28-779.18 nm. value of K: 22.64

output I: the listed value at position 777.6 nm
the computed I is 23.76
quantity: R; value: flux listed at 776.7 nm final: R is 23.87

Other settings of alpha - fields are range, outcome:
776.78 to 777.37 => 23.2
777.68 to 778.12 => 22.2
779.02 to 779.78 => 22.8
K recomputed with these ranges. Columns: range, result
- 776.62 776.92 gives 23.87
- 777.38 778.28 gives 21.79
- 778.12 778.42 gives 23.27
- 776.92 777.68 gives 22.27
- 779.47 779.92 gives 22.85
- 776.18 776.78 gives 23.52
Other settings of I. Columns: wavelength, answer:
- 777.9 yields 21.79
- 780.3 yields 23.75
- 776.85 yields 23.96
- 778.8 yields 24.21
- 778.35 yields 24.06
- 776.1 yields 22.75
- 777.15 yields 22.9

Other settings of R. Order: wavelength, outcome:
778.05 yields 22.17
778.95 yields 23.39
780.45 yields 23.29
